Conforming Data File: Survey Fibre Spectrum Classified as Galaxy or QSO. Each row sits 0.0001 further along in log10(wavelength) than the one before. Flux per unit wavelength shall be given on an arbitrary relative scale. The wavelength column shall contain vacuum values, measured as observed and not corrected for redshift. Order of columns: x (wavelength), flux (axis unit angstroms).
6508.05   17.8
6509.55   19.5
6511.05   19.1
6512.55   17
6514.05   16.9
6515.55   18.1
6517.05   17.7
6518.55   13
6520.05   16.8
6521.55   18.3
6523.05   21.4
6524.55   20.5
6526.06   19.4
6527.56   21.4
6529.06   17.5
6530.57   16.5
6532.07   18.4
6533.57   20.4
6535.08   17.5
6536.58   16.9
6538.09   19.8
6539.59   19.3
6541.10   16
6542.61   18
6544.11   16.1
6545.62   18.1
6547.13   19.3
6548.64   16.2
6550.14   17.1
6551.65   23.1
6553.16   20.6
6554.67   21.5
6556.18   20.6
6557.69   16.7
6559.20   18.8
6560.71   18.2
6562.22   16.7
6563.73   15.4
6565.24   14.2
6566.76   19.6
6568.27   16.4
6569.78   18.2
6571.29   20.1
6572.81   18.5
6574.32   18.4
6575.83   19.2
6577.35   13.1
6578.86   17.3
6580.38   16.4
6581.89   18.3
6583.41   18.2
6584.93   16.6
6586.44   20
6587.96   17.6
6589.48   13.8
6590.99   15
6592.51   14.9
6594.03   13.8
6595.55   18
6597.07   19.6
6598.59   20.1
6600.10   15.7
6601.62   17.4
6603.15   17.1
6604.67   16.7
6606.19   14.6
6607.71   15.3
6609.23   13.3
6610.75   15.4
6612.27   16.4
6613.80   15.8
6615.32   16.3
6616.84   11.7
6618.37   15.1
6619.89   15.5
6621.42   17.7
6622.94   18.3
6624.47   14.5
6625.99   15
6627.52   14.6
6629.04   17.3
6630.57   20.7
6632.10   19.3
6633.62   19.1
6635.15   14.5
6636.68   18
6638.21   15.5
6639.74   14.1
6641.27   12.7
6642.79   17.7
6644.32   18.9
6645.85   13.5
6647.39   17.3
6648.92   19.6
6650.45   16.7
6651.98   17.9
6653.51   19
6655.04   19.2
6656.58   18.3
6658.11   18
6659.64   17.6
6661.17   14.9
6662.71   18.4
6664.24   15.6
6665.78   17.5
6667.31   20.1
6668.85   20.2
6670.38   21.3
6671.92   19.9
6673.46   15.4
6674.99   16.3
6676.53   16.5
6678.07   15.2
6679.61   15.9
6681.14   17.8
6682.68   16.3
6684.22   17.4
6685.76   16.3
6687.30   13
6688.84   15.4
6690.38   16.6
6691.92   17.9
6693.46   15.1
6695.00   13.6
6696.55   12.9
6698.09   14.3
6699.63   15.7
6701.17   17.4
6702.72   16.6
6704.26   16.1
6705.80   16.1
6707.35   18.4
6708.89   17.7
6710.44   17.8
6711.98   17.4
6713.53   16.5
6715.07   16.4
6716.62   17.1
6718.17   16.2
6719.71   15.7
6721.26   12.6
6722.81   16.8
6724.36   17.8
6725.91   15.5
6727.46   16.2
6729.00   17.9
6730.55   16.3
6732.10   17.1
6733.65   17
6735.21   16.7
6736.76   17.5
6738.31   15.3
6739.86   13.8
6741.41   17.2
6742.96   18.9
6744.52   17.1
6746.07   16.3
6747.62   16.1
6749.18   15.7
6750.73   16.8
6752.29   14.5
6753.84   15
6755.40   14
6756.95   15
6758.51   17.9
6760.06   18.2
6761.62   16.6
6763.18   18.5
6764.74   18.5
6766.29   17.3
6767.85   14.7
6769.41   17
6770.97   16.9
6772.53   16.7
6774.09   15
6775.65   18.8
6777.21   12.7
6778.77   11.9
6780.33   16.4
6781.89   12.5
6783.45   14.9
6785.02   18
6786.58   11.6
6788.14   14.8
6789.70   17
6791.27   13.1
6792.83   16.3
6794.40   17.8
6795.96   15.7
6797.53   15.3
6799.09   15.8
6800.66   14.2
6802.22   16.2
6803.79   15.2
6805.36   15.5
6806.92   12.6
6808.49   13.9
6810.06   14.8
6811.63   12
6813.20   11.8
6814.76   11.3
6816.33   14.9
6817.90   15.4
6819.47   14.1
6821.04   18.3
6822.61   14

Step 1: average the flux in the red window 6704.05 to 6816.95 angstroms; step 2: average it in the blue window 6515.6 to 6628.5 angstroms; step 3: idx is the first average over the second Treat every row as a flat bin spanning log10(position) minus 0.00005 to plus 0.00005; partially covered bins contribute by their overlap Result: 0.9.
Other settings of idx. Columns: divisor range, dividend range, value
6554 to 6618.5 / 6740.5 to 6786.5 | 0.95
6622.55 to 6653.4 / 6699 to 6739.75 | 0.99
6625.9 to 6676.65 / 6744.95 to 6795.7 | 0.91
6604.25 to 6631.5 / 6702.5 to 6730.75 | 1.05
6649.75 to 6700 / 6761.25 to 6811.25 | 0.92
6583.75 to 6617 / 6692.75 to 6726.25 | 0.99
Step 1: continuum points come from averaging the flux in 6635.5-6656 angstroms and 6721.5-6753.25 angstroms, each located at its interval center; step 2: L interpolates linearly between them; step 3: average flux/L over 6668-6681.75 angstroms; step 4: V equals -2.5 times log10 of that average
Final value -0.06 mag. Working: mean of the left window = 16.9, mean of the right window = 16.4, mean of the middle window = 17.6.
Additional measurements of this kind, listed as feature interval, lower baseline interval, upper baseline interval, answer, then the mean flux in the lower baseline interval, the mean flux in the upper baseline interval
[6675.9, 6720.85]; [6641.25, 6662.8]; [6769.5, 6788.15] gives 0.03 mag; 17.4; 15.1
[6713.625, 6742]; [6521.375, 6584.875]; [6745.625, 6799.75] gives 0.00 mag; 18.3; 15.8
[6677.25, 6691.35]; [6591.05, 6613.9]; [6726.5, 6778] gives 0.02 mag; 16.2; 16.5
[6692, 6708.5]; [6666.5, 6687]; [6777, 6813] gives 0.08 mag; 17.5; 14.7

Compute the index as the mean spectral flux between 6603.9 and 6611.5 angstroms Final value 15.1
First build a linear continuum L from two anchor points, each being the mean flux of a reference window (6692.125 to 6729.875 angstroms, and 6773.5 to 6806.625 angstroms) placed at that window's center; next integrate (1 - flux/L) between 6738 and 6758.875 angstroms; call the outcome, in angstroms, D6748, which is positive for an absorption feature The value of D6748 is -0.3 angstroms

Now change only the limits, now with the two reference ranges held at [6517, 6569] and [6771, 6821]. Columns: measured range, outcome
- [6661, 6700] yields -0.42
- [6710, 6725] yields -0.49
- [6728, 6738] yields -0.85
